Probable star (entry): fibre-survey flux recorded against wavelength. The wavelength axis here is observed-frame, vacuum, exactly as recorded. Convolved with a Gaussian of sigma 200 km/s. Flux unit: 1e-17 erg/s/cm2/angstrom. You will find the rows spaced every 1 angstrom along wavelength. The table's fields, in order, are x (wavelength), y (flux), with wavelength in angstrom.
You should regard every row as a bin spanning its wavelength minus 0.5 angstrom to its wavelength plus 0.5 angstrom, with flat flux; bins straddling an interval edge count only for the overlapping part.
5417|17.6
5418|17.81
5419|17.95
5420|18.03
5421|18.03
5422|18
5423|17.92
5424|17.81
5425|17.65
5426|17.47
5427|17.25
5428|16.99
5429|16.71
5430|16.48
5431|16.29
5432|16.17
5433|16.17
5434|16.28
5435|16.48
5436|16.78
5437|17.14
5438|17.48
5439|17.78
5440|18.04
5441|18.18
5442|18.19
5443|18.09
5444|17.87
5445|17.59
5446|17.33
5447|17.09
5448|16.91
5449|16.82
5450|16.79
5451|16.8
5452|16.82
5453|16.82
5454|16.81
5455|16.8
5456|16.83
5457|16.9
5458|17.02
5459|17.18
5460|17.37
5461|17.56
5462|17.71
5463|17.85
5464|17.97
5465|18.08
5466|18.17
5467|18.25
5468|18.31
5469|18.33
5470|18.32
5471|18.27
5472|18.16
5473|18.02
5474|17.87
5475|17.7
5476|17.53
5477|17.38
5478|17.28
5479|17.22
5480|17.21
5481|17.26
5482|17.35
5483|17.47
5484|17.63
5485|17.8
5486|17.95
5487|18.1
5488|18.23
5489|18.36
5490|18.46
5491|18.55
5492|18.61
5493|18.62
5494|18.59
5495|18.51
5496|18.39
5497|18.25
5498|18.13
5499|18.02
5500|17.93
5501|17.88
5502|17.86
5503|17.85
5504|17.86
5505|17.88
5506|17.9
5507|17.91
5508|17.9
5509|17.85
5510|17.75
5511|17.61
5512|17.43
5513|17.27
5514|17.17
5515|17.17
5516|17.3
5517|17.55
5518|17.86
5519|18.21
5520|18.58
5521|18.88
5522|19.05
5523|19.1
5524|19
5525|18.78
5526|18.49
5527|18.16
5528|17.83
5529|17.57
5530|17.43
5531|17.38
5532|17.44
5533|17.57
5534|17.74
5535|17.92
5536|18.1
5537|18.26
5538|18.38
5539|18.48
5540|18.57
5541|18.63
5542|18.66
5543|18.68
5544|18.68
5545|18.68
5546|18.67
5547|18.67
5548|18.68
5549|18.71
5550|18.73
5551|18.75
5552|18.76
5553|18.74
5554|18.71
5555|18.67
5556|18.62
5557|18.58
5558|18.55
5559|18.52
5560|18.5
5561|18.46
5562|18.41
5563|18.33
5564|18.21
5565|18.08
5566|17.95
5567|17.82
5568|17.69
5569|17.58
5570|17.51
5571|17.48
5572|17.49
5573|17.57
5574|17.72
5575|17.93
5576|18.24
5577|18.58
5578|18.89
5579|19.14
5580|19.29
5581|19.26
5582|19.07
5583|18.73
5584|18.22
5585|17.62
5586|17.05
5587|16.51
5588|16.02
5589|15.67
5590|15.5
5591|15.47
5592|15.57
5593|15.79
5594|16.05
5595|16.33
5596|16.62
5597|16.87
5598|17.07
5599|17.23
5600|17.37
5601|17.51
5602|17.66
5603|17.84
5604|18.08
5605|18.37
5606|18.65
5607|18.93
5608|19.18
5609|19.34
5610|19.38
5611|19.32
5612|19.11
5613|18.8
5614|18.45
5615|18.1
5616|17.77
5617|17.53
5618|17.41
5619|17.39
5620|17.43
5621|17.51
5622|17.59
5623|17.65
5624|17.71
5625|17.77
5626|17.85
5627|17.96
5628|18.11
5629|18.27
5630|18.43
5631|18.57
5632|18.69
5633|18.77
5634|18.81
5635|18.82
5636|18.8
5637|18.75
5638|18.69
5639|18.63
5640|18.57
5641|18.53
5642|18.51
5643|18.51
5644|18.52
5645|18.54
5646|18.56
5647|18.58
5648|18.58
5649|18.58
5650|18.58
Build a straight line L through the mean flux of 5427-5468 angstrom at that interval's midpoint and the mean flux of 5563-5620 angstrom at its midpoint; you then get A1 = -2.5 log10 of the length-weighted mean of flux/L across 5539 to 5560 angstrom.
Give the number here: -0.06 mag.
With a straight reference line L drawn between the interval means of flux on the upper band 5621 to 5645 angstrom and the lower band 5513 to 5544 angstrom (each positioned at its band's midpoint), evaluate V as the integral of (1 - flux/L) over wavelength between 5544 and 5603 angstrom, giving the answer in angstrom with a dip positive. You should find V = 1.3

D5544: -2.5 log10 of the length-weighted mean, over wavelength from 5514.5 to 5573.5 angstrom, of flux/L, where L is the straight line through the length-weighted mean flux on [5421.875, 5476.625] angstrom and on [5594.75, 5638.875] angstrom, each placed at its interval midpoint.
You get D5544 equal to -0.027 mag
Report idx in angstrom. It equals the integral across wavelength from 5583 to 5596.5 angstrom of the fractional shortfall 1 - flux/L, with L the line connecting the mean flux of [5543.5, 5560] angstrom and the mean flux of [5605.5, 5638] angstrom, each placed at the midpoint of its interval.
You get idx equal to 1.5 angstrom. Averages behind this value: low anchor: 18.7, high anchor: 18.3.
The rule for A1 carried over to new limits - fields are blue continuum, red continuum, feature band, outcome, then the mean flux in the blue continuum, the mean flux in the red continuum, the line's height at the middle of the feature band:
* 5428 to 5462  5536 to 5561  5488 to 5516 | 0.00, 17.1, 18.6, 17.9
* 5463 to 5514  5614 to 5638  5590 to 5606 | 0.07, 17.9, 18.1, 18.1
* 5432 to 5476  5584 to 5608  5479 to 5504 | -0.04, 17.4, 17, 17.3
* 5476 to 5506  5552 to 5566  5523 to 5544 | 0.01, 17.9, 18.5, 18.3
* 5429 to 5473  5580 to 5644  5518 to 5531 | -0.05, 17.4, 17.9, 17.6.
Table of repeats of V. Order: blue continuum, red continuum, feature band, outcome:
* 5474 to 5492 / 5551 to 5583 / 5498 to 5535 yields 0.1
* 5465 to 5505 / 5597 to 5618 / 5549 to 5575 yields -0.1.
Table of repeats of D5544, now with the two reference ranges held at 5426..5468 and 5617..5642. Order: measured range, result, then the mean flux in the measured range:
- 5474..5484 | 0.00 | 17.4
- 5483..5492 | -0.04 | 18.1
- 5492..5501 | -0.05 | 18.3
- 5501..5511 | -0.02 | 17.9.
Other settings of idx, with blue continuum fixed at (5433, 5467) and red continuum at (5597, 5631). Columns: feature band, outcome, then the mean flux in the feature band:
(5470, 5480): -0.2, 17.7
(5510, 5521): 0.0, 17.7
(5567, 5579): 0.0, 17.9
